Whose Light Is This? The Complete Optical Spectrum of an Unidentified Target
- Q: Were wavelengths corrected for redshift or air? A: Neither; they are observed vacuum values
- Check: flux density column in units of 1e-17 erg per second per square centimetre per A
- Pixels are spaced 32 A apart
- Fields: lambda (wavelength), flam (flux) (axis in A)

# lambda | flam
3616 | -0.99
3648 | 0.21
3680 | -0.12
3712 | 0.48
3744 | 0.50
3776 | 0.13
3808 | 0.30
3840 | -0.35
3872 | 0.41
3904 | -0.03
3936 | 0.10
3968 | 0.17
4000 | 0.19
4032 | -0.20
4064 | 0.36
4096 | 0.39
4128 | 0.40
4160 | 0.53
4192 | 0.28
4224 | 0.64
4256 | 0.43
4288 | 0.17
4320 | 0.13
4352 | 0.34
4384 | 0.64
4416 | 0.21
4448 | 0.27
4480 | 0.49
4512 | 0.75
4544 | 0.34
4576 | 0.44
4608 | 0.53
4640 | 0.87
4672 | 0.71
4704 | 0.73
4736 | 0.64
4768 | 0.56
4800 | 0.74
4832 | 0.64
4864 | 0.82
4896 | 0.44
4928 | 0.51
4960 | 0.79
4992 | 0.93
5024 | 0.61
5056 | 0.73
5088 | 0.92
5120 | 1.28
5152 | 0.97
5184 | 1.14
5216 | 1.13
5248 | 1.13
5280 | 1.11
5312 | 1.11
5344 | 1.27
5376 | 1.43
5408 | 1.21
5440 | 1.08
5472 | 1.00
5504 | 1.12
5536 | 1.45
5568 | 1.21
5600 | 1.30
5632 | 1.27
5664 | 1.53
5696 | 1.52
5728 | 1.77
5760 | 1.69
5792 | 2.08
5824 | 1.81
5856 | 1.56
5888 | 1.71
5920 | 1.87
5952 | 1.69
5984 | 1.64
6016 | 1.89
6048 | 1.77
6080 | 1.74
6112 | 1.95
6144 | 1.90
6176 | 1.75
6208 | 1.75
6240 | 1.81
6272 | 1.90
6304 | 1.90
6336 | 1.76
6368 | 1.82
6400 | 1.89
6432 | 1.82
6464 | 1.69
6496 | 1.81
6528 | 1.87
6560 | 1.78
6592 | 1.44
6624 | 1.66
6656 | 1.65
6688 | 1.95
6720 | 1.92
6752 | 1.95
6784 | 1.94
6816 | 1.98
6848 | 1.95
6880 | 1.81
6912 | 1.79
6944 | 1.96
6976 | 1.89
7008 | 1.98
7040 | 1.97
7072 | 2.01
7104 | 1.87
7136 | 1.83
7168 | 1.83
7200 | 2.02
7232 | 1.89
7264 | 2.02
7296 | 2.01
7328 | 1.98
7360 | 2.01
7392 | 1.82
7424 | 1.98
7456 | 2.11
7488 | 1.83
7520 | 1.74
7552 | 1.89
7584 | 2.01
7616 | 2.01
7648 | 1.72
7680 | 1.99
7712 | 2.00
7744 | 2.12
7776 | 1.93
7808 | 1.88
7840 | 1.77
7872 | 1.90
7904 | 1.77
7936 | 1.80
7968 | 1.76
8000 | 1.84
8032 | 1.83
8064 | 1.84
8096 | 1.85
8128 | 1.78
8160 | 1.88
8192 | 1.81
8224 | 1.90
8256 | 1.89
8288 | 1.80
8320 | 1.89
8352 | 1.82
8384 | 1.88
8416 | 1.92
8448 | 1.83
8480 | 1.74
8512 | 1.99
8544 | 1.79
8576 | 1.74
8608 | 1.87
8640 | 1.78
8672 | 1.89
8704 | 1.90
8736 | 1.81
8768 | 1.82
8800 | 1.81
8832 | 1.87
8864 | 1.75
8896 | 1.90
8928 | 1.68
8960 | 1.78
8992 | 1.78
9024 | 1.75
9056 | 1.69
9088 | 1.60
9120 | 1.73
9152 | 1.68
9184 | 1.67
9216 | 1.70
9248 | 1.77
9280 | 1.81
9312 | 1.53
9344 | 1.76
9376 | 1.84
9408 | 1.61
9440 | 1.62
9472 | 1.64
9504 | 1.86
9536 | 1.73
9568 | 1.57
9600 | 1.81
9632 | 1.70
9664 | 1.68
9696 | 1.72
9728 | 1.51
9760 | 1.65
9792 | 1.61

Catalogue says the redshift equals 0.274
